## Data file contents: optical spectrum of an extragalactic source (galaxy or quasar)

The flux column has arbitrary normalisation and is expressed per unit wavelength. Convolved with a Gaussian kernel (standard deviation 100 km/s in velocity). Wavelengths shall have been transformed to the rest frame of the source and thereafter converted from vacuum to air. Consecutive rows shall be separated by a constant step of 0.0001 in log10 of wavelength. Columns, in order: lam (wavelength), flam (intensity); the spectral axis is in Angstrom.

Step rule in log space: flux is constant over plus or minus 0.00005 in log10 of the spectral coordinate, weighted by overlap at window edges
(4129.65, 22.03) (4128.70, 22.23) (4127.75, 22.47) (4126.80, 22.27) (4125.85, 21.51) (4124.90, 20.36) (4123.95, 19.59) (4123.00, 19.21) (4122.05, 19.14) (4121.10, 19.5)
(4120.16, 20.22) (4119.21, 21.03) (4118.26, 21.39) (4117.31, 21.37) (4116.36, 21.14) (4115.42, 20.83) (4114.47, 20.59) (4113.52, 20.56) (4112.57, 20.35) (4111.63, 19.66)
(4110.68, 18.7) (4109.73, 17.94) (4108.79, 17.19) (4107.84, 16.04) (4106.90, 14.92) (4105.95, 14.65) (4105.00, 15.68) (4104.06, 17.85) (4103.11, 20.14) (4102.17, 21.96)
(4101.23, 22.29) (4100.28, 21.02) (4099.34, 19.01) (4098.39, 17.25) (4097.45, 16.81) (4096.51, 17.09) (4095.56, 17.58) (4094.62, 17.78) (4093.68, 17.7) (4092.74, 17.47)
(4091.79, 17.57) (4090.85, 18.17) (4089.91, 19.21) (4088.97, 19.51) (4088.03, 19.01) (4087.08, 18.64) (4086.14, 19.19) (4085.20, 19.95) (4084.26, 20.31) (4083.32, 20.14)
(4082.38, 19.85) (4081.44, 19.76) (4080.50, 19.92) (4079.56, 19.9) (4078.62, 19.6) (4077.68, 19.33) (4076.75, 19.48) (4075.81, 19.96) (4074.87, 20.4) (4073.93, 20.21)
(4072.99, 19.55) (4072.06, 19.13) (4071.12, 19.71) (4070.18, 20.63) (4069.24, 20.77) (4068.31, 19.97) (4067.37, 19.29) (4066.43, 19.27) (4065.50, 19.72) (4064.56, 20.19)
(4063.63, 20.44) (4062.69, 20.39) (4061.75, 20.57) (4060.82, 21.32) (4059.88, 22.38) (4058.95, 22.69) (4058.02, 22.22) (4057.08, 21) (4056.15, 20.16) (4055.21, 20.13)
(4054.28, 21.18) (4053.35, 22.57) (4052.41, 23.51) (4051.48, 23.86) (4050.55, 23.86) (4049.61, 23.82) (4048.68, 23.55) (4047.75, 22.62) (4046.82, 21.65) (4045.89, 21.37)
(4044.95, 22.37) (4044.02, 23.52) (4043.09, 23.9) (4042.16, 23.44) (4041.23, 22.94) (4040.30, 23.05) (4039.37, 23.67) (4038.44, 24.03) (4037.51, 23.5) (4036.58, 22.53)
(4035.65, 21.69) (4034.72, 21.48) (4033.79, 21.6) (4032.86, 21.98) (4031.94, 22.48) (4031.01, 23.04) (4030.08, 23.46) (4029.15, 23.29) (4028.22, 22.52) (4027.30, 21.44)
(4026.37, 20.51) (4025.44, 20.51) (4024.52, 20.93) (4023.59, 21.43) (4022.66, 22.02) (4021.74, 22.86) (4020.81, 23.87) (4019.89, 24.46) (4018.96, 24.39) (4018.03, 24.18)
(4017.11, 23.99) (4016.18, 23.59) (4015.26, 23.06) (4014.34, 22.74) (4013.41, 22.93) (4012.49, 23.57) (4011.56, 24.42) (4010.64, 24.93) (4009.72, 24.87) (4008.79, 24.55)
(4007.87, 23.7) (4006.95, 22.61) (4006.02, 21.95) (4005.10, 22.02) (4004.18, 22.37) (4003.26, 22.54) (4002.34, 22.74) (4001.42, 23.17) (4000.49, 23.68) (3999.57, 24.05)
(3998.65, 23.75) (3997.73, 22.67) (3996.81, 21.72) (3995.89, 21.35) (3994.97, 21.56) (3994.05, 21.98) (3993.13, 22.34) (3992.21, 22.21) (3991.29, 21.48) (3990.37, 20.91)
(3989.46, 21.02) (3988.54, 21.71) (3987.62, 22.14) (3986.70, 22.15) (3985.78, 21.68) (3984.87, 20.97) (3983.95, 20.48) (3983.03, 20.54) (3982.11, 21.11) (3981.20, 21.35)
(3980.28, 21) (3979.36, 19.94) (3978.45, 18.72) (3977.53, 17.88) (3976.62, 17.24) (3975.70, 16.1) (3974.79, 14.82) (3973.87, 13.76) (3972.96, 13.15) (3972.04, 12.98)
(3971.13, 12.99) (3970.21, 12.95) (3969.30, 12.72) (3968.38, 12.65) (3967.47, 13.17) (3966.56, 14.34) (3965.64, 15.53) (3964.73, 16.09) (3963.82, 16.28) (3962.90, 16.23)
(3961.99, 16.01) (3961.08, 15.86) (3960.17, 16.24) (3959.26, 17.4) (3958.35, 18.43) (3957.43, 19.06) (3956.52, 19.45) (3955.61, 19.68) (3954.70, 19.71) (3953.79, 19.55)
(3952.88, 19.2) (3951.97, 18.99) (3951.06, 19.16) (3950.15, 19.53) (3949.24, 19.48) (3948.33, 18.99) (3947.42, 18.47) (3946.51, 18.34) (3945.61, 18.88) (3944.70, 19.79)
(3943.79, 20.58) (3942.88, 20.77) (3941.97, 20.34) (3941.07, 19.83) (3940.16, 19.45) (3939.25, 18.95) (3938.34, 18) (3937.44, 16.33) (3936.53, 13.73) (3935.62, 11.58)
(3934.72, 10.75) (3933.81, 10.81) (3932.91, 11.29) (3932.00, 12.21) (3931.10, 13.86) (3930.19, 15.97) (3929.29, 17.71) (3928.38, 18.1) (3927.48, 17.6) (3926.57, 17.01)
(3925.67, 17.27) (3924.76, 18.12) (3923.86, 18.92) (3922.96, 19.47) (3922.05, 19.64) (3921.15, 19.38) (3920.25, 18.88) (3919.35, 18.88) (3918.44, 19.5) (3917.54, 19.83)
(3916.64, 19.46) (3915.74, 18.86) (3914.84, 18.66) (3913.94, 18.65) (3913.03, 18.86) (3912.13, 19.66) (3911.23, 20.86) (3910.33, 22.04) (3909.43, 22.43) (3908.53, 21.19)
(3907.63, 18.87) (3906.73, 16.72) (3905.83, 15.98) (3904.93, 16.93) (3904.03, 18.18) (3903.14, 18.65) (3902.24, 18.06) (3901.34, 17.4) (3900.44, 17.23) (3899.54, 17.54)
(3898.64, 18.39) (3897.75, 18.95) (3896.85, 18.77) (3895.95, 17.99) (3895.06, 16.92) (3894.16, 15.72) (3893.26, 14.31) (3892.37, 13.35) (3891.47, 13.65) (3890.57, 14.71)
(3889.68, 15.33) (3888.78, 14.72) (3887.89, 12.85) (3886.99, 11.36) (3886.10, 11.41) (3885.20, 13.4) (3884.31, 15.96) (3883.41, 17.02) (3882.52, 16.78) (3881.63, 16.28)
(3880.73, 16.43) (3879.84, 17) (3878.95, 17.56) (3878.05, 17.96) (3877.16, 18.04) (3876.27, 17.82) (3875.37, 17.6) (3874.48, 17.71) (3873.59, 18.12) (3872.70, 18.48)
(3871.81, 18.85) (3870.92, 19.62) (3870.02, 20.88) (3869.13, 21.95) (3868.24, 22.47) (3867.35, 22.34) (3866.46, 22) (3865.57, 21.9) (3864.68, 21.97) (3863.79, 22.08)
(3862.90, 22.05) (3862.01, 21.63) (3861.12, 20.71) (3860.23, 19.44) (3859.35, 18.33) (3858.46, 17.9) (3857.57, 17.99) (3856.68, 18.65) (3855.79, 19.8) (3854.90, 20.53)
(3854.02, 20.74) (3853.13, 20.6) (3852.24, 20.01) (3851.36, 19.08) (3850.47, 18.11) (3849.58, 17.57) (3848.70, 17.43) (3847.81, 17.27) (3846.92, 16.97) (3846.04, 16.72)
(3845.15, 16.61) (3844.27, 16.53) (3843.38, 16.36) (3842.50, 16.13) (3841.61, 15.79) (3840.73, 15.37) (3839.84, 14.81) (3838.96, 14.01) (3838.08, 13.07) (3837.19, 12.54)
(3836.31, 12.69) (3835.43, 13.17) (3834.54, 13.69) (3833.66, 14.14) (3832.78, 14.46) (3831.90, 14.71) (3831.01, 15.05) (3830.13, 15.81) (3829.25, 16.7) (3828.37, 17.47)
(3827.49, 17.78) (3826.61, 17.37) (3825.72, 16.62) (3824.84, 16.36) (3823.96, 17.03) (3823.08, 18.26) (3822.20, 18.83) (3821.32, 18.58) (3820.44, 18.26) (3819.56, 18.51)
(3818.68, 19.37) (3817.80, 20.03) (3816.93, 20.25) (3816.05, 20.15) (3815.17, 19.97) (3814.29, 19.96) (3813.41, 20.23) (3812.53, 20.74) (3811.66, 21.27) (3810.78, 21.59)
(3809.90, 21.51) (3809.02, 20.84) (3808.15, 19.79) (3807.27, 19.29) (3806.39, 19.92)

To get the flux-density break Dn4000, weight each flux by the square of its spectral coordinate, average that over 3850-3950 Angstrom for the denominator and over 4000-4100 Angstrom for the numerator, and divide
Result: 1.28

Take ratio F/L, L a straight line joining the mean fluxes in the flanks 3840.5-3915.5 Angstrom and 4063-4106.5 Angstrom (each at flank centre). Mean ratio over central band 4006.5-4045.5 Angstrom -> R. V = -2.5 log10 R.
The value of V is -0.22 mag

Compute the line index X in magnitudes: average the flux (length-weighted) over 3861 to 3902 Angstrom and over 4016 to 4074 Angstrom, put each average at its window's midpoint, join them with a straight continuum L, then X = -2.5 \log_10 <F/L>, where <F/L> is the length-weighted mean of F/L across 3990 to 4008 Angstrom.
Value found -0.08 mag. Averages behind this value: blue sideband 17.7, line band 22.4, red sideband 22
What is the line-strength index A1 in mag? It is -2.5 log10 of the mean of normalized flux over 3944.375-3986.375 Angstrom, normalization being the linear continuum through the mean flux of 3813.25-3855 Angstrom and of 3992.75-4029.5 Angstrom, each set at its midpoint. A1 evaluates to 0.214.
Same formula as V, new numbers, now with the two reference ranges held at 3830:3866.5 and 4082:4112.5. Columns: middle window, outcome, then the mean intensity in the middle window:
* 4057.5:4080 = -0.11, 20.3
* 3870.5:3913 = 0.03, 17.1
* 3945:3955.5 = -0.08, 19.2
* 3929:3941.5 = 0.19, 15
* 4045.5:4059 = -0.21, 22.3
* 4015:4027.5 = -0.24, 22.7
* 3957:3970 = 0.15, 15.7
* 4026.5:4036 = -0.22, 22.2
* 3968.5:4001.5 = -0.09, 19.6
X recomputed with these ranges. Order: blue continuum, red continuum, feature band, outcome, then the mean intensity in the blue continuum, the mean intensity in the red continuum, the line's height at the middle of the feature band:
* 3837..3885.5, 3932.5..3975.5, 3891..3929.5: -0.05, 18.3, 16.6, 17.4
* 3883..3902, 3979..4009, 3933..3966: 0.09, 15.6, 22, 19.2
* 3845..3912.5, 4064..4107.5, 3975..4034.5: -0.18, 18.1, 19.1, 18.7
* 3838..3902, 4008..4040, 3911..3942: 0.13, 17.7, 23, 19.6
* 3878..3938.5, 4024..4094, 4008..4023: -0.20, 16.9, 21.1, 19.9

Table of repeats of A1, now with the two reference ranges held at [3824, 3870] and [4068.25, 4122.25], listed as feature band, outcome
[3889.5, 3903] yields 0.09 mag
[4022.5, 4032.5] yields -0.17 mag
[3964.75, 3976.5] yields 0.31 mag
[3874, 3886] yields 0.08 mag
